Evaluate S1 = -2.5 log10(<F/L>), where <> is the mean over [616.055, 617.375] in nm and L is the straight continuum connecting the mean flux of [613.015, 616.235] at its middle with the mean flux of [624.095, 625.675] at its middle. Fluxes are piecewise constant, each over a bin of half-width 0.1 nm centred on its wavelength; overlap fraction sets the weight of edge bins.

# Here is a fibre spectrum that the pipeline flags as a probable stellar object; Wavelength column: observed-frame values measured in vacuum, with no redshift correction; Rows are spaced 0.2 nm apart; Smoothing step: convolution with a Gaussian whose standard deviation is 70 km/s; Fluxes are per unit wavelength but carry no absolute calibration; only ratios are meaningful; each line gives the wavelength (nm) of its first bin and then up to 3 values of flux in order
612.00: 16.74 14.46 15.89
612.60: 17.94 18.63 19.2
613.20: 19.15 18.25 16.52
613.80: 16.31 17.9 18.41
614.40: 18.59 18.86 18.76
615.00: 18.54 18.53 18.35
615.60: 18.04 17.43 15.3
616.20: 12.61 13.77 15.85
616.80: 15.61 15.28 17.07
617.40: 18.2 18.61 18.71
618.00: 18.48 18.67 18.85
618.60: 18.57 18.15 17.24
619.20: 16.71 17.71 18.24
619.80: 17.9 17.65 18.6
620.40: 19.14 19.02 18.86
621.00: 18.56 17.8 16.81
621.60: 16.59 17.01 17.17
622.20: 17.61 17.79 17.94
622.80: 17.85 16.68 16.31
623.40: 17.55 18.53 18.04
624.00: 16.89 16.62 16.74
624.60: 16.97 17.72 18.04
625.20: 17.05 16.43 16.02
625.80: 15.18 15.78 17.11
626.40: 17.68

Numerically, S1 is 0.16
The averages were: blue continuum 17.7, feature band 15.2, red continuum 17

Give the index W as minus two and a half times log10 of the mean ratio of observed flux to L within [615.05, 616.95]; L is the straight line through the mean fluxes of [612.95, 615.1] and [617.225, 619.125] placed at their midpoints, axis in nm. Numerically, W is 0.13 mag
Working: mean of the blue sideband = 18.2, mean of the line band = 16.2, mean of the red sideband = 18.3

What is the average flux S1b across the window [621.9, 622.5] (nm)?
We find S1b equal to 17.5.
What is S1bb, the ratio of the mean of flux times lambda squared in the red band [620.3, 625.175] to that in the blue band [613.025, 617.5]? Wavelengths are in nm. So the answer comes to 1.05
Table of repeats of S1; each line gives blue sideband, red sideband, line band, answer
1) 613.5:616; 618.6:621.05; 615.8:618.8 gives 0.07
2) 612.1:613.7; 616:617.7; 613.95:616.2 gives -0.08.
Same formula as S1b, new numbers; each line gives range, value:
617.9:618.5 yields 18.7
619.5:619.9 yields 18.1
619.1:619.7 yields 17.6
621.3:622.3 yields 17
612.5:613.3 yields 18.7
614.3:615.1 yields 18.7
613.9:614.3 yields 18.2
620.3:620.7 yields 19.1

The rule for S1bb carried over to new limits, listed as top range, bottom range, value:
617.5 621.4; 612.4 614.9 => 1.03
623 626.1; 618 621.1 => 0.94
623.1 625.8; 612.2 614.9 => 0.99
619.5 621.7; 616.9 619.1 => 1.02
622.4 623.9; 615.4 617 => 1.15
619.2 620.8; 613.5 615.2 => 1.03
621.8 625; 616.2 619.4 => 1.03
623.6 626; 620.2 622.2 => 0.96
